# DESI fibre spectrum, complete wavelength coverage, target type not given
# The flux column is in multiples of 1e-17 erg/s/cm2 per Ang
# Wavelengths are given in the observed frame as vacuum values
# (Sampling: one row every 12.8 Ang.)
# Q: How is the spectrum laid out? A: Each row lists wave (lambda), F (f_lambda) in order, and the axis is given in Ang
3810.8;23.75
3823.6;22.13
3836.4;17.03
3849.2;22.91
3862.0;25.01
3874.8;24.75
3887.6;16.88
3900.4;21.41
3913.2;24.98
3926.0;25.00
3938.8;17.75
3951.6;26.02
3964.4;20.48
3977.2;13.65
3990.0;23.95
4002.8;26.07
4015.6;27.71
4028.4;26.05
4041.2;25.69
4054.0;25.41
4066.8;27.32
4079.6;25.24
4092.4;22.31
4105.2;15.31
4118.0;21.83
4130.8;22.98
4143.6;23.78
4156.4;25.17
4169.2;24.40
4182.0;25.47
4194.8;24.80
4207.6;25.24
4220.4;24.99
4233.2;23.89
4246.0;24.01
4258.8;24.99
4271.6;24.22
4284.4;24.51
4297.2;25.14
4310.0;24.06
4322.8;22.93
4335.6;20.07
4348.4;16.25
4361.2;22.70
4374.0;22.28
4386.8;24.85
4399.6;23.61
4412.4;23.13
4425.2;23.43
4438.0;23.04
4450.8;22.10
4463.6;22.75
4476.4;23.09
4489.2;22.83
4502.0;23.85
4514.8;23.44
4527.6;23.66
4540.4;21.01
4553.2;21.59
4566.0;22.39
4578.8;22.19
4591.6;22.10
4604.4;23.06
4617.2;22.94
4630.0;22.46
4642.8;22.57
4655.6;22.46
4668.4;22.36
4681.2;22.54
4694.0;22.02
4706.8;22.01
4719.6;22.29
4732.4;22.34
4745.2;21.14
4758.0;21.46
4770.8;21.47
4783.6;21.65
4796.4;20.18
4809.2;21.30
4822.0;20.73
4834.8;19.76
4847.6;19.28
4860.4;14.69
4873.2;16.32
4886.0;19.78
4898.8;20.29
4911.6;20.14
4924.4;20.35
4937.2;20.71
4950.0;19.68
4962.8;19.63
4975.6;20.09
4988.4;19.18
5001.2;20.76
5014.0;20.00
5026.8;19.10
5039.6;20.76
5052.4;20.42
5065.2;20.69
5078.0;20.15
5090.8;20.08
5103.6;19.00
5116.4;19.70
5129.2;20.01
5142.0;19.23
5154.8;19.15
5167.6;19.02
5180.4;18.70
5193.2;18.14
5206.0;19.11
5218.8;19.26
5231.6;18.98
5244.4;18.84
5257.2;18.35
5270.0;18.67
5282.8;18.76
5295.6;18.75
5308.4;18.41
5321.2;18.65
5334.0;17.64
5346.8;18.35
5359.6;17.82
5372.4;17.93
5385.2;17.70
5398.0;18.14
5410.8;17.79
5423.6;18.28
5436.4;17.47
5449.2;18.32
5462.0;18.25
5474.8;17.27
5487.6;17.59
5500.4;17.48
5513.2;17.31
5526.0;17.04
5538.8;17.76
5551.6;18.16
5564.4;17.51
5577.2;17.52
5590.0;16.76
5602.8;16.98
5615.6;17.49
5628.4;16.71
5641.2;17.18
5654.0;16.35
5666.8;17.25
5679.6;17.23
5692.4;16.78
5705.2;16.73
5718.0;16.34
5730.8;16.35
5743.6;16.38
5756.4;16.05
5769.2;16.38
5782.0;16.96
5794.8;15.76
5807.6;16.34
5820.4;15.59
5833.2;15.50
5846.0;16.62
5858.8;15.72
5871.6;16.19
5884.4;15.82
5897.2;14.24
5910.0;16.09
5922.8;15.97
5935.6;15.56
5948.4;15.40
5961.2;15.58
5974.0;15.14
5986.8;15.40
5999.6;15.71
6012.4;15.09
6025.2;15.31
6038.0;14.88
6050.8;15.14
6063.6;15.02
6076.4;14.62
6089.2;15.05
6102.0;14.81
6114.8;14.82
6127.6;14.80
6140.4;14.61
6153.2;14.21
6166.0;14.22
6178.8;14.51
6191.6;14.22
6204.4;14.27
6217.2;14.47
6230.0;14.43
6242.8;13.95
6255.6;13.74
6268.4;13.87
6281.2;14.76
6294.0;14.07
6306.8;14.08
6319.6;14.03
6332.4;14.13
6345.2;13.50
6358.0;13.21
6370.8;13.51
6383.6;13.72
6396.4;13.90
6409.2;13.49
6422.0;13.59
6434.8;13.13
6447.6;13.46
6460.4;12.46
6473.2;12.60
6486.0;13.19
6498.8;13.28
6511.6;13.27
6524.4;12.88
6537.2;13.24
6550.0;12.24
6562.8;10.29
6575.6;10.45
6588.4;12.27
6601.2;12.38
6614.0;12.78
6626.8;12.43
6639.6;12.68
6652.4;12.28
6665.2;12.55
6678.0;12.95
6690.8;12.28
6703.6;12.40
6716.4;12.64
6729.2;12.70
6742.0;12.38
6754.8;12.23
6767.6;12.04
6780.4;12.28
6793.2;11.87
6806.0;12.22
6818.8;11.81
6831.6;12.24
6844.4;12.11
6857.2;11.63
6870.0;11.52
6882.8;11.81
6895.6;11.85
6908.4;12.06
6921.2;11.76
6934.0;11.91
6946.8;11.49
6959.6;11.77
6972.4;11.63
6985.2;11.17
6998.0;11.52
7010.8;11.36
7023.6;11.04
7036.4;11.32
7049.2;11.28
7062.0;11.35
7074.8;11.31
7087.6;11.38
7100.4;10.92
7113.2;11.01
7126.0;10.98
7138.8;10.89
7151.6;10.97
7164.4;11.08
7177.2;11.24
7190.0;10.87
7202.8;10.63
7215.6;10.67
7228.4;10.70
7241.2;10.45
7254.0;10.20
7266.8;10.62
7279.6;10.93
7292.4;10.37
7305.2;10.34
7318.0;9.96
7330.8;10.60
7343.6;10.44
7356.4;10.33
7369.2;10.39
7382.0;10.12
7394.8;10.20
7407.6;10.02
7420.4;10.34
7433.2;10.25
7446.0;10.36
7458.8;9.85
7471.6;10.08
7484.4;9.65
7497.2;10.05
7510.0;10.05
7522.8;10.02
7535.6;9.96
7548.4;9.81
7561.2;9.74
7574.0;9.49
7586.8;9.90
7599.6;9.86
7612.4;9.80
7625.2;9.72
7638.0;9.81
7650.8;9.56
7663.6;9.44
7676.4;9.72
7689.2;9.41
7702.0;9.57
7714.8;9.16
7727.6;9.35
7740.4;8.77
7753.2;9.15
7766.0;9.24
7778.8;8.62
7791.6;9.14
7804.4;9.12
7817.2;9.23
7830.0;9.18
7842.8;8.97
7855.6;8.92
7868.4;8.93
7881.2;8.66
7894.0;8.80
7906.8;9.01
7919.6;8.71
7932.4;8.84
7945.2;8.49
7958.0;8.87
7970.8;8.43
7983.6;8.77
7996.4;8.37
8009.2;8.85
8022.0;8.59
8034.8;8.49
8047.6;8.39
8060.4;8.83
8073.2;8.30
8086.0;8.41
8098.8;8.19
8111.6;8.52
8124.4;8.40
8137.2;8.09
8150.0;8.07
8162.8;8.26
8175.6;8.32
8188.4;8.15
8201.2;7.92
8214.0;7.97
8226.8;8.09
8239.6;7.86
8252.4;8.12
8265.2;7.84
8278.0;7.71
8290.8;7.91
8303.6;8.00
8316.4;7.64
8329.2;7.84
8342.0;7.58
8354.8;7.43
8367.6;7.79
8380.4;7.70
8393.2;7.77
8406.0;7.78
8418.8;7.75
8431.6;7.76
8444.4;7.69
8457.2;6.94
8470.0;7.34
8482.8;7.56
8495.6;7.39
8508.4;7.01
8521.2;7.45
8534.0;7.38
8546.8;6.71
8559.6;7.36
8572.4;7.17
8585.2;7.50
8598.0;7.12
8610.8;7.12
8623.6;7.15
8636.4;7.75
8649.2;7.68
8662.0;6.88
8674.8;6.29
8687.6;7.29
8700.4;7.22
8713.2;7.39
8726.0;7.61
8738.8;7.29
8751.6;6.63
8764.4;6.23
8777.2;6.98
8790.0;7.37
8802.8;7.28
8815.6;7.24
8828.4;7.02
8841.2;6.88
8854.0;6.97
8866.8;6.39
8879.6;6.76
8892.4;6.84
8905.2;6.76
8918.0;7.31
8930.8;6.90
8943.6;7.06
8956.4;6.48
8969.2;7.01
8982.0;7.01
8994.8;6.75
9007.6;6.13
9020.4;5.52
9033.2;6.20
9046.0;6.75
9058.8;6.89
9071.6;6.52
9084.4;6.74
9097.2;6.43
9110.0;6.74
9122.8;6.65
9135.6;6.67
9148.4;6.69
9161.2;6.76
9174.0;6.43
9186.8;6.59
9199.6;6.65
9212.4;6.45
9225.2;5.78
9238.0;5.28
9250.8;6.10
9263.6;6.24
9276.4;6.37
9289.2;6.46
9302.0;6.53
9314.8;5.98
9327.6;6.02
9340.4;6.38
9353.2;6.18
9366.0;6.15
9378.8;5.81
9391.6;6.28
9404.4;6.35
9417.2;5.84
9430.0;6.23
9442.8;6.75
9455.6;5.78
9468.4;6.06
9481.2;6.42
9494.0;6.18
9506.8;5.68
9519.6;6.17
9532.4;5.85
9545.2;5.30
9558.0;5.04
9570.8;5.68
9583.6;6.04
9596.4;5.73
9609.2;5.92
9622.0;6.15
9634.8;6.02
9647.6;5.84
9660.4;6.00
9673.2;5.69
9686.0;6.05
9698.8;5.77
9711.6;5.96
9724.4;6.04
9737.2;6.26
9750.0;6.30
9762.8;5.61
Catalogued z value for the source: 0.001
